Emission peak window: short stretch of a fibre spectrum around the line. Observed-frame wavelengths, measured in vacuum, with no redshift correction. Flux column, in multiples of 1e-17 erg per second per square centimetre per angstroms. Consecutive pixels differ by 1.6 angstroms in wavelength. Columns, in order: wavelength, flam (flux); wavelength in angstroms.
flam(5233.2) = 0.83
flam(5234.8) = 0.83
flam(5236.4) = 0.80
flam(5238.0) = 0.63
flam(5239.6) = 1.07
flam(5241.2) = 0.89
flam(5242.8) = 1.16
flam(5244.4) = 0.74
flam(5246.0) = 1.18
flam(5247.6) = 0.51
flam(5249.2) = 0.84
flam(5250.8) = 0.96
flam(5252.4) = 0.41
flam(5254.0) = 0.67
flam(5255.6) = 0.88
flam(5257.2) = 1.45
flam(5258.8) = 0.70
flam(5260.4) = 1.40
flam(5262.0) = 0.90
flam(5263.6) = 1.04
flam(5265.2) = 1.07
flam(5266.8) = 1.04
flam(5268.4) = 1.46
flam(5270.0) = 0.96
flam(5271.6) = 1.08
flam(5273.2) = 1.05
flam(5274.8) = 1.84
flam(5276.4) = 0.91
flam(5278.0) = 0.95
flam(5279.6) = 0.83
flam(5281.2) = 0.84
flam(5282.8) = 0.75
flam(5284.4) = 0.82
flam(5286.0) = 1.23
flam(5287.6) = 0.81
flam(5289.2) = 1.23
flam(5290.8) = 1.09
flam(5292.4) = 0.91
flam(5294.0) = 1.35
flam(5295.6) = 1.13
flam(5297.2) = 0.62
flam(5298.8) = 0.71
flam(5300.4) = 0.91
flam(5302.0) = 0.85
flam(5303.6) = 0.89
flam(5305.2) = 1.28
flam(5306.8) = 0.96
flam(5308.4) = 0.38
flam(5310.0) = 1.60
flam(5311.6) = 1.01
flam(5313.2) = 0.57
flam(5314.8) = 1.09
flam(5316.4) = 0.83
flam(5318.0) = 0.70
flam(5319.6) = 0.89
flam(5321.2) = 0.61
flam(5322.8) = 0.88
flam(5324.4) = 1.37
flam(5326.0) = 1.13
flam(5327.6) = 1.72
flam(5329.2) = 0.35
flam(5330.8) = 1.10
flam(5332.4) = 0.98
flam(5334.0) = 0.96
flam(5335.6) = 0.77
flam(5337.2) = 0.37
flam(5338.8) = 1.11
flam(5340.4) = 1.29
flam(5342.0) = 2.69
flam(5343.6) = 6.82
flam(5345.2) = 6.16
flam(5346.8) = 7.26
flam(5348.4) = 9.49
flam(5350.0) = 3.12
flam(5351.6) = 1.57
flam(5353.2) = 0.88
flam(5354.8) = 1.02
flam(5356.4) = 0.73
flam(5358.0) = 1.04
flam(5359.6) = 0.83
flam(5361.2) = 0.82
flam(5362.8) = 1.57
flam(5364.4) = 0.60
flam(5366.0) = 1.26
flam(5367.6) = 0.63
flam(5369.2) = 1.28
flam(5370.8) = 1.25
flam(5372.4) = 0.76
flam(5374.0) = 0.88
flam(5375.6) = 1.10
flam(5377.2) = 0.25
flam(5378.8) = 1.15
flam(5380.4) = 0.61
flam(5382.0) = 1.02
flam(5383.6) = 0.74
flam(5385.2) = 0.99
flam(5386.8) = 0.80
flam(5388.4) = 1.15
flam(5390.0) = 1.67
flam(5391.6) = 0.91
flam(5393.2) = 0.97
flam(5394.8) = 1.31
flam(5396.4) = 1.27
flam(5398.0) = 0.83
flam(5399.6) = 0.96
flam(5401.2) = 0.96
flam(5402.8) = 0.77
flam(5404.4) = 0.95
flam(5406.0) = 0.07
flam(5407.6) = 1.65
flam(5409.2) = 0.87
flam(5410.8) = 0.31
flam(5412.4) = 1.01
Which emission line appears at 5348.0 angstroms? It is [O II]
